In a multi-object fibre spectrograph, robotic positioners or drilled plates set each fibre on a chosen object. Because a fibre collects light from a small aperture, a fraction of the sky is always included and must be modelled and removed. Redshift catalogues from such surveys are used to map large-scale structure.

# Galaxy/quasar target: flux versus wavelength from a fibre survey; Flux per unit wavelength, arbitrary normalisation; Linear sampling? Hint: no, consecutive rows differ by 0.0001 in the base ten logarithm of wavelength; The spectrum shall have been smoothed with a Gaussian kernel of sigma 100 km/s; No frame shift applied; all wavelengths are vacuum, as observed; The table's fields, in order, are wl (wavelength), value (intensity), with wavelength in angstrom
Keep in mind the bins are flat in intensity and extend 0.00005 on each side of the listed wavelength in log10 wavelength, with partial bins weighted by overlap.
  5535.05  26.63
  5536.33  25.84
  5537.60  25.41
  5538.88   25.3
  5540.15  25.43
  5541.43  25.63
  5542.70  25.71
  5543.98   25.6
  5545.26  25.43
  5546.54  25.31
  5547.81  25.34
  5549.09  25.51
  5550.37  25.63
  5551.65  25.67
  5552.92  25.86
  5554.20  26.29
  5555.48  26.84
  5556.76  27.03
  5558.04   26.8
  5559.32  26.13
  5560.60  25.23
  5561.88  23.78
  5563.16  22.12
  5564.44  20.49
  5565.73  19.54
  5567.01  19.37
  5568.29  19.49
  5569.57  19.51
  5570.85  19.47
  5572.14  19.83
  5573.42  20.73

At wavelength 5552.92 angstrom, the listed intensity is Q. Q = 25.86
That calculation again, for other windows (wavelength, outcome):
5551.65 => 25.67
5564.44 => 20.49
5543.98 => 25.6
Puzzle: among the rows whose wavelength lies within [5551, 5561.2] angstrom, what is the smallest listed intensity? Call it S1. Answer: 25.23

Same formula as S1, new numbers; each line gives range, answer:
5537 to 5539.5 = 25.3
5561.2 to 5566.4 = 19.54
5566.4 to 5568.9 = 19.37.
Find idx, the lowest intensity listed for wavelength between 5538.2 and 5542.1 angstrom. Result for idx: 25.3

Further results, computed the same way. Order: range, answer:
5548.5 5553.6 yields 25.51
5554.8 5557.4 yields 26.84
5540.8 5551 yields 25.31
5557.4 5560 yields 26.13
